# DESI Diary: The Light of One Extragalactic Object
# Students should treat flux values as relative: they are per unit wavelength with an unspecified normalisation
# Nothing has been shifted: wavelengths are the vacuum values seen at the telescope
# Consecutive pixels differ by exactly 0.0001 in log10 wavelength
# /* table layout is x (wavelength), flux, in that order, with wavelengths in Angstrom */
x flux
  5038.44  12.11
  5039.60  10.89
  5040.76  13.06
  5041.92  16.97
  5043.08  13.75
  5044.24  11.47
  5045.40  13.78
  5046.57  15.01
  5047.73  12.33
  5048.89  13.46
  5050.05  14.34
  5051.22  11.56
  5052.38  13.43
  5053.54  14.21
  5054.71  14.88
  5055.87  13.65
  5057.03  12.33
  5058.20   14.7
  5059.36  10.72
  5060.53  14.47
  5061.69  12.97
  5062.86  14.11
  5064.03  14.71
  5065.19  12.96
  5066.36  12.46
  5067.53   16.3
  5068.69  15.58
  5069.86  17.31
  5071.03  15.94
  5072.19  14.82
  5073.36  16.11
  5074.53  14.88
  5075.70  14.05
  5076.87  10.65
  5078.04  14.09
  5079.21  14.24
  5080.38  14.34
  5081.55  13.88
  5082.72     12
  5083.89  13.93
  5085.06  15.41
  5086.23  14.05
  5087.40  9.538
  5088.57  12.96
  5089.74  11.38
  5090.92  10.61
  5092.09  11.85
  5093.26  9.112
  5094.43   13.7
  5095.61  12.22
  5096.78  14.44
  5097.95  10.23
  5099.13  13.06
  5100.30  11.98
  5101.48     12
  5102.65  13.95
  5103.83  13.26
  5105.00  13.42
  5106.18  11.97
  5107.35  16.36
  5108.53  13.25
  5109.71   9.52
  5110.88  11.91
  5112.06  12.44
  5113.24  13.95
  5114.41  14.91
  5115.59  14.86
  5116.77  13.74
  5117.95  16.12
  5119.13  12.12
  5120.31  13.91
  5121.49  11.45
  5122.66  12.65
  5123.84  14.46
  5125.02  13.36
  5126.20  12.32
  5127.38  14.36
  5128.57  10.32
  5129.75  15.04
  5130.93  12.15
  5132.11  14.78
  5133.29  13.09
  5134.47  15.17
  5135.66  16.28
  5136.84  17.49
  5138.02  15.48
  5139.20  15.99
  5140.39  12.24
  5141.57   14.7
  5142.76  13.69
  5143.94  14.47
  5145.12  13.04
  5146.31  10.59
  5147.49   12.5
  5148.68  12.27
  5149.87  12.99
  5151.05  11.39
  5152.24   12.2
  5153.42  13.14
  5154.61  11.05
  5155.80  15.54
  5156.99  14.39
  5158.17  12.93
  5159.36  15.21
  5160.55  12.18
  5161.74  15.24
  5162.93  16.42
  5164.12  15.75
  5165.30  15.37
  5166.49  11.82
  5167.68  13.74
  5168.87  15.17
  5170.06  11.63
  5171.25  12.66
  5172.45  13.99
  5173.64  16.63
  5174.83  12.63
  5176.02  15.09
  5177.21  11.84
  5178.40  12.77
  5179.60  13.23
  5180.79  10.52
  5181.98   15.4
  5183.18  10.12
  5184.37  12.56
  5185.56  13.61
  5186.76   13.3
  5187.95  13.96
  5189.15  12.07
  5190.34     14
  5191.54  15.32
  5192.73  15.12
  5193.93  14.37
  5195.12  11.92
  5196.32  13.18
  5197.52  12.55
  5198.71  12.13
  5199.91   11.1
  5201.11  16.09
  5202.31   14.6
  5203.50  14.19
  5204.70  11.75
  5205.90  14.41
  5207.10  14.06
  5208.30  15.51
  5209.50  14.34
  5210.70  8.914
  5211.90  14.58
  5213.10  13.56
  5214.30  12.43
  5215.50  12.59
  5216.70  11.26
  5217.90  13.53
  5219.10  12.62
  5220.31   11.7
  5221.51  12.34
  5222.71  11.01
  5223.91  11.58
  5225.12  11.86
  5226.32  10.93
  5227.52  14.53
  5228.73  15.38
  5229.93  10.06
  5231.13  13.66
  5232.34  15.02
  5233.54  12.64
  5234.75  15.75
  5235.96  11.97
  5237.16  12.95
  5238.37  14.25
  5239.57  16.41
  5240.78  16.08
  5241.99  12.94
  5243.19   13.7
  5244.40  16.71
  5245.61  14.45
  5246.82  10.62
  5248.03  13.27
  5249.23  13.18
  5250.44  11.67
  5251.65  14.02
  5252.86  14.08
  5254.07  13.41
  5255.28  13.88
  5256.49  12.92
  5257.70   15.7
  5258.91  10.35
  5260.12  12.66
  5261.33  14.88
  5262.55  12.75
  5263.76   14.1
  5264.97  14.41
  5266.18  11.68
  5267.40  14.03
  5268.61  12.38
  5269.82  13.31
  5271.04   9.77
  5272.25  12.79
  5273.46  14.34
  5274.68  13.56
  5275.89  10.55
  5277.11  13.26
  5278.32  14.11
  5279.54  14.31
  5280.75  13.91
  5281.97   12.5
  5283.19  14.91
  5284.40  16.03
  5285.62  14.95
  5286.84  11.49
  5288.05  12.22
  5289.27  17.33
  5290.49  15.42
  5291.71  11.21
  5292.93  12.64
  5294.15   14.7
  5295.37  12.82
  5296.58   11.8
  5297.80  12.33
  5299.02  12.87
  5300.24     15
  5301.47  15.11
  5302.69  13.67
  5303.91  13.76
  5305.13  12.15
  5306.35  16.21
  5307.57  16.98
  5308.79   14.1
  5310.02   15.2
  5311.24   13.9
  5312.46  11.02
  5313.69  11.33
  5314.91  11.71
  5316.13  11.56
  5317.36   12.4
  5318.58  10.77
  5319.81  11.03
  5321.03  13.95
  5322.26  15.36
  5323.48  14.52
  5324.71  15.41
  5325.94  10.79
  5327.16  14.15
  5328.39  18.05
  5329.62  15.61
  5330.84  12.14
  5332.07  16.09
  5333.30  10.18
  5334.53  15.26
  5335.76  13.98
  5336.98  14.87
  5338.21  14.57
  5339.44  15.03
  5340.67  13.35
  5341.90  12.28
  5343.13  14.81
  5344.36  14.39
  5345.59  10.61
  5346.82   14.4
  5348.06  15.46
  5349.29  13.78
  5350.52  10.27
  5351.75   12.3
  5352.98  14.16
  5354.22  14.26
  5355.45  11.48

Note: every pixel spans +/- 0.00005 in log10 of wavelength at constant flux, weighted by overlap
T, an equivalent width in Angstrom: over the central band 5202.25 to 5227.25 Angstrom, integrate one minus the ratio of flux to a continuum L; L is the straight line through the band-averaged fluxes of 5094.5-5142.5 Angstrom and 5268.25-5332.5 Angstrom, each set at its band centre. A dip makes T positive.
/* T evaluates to 1.5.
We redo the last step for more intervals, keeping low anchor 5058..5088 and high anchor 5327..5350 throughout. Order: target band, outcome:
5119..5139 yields 0.2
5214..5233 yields 2.1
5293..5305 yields 0.6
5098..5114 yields 1.4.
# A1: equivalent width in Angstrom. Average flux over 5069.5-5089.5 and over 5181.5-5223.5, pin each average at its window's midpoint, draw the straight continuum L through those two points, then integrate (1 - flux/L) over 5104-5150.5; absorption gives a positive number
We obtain 0.2 Angstrom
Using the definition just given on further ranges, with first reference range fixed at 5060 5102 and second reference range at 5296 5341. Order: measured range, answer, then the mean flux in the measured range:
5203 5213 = 0.06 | 13.5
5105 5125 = 0.12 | 13.4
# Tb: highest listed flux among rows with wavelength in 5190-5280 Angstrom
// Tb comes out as 16.71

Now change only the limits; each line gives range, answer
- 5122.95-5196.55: 17.49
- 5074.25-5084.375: 14.88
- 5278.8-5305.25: 17.33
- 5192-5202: 16.09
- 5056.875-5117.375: 17.31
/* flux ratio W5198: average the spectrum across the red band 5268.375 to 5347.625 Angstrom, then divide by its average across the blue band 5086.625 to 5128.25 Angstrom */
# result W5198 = 1.06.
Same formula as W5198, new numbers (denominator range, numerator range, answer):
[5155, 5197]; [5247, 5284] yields 0.97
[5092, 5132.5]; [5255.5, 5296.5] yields 1.03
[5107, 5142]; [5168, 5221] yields 0.96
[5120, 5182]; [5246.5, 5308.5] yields 0.99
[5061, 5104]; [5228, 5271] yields 1.01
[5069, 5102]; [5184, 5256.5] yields 1.01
